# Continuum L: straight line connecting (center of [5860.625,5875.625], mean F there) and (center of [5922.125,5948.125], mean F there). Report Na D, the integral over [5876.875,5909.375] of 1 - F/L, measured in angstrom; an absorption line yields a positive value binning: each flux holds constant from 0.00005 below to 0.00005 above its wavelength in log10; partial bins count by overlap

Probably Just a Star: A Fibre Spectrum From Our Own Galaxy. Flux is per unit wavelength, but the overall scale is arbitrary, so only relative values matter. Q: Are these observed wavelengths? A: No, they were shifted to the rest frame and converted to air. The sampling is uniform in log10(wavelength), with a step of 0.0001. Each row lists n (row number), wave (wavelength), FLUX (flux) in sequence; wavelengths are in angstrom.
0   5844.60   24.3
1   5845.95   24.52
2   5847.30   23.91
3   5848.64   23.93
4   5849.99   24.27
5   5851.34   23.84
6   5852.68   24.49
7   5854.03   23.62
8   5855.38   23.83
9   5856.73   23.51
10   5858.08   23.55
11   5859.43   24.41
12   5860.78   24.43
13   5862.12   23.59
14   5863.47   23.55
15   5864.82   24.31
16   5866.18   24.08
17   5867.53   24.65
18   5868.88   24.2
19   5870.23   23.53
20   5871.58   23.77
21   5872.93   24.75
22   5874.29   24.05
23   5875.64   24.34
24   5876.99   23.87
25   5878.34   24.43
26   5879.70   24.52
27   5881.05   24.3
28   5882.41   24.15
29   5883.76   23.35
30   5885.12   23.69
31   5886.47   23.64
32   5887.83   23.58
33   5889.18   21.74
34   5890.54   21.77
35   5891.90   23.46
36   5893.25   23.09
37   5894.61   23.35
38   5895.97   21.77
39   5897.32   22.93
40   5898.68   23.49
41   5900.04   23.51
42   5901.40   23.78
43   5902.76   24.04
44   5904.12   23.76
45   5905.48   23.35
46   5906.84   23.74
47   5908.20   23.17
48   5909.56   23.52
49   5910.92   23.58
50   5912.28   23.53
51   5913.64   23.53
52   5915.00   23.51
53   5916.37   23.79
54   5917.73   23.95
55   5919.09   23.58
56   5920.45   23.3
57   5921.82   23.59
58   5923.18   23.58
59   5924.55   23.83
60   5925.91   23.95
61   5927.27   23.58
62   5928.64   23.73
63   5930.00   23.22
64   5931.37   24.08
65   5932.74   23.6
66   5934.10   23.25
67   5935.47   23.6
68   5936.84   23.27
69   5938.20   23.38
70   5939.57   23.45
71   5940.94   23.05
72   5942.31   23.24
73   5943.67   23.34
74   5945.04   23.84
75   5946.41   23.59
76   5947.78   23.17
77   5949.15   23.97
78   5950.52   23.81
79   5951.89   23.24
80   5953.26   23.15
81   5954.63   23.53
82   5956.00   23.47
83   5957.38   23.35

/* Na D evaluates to 0.6 angstrom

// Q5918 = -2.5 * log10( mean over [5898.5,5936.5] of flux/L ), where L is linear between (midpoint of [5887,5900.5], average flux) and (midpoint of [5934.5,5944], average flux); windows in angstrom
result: -0.023 mag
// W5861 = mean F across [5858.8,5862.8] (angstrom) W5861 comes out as 24.2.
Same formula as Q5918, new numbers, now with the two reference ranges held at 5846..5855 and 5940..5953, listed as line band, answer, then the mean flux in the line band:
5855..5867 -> 0.00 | 23.9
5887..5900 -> 0.04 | 22.8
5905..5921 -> 0.00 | 23.6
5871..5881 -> -0.02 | 24.3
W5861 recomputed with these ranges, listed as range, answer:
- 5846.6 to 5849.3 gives 23.9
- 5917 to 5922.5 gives 23.6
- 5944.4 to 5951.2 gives 23.7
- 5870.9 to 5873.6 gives 24.3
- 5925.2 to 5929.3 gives 23.8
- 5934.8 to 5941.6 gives 23.3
